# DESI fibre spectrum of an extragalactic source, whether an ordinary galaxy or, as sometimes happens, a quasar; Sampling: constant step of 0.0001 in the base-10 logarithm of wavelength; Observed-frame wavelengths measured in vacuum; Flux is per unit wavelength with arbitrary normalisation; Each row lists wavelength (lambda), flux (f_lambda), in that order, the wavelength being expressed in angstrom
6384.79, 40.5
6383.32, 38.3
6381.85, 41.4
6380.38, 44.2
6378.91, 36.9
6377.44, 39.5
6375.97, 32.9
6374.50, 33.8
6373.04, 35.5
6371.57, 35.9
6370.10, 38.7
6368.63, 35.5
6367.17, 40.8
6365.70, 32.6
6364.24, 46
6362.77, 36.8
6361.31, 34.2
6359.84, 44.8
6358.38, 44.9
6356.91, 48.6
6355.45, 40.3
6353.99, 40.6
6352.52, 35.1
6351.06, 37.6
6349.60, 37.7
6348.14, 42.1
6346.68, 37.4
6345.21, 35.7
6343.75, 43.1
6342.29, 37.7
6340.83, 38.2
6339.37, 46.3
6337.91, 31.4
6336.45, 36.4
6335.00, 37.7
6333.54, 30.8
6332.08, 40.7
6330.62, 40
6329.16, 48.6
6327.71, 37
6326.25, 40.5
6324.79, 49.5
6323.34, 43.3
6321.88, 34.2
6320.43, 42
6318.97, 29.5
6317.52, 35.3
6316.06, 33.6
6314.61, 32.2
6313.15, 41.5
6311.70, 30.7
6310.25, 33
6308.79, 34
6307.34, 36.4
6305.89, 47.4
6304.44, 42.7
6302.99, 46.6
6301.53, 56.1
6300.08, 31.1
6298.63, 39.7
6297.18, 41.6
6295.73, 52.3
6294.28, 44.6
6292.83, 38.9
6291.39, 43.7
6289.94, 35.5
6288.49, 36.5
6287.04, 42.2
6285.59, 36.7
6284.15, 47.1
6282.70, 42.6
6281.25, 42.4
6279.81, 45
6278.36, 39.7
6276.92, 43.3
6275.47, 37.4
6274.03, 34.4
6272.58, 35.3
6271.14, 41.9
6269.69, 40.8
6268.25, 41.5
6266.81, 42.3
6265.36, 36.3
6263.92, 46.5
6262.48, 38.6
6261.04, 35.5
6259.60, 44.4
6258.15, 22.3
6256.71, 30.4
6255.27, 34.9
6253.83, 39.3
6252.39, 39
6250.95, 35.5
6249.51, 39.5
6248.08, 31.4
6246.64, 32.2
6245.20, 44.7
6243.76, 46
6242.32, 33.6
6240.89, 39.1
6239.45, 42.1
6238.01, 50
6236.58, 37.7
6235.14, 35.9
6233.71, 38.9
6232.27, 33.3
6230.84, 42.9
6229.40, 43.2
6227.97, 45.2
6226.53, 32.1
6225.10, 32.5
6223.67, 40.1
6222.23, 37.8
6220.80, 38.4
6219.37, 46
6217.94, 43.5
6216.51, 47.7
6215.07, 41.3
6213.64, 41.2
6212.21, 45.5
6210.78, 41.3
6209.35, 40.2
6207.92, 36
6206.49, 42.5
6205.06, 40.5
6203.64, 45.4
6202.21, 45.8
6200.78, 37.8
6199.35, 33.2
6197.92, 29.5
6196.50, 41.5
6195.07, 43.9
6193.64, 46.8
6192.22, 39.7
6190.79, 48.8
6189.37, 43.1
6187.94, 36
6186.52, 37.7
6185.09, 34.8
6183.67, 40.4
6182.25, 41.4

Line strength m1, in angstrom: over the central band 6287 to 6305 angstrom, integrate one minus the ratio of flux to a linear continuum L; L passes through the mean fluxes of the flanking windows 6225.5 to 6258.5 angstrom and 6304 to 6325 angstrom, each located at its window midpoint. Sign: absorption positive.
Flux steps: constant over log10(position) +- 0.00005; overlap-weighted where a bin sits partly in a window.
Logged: -2.38 angstrom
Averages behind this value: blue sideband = 37.9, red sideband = 37.3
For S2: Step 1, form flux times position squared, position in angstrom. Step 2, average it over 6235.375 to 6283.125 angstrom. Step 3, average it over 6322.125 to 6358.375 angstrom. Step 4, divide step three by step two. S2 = 1.05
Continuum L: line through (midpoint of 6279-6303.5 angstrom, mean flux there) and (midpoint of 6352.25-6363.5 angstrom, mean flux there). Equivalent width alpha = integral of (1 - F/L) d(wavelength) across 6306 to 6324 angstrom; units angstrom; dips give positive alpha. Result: 2.6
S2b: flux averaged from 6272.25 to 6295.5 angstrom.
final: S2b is 40.7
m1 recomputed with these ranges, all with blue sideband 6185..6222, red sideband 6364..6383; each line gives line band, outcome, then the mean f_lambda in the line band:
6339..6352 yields -0.3 angstrom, 39.3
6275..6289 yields -0.7 angstrom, 41.4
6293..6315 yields -0.9 angstrom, 40.7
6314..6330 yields 0.0 angstrom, 38.8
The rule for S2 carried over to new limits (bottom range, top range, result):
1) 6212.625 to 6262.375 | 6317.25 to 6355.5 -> 1.03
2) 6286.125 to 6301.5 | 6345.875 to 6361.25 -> 1.00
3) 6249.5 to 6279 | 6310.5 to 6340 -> 1.02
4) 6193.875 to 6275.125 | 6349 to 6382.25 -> 1.03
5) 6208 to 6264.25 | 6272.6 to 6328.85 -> 1.04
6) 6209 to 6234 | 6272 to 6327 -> 1.01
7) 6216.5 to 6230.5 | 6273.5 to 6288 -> 1.04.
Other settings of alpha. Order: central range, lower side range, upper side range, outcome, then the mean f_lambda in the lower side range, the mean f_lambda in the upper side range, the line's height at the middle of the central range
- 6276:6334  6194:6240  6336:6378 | -1.4 angstrom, 40.4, 38.6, 39.3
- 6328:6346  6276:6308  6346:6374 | 0.6 angstrom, 42.4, 39.2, 40.3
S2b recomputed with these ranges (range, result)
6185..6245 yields 40.5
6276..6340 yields 40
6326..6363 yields 39.4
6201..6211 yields 41.5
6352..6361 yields 42.1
